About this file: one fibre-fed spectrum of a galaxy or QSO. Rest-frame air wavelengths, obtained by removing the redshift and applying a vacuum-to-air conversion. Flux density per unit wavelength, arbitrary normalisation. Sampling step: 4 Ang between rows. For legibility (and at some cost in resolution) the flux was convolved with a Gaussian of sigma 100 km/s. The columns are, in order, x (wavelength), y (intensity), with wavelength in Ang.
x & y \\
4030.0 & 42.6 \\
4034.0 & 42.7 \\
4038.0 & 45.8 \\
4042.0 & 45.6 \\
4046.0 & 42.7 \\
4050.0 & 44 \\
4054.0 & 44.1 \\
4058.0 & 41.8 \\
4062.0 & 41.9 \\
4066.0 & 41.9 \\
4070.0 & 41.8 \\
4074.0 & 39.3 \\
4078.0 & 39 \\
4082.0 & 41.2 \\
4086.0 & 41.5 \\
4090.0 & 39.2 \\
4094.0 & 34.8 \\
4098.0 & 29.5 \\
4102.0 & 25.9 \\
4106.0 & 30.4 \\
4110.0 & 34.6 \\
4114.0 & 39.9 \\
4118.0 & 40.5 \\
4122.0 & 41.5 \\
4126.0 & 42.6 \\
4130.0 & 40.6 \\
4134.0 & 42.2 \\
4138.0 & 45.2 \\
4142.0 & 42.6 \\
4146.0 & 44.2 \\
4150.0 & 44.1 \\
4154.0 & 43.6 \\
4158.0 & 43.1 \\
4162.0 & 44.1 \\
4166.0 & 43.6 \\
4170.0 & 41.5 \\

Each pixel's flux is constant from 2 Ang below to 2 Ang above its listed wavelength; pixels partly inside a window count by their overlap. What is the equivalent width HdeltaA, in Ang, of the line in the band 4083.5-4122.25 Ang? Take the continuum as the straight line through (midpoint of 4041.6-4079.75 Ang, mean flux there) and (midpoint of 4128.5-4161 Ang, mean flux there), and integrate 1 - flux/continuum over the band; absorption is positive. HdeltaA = 6.4 Ang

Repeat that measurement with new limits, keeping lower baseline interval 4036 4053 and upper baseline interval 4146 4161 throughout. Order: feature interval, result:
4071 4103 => 5.4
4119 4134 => 0.8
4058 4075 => 1.1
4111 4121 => 1.0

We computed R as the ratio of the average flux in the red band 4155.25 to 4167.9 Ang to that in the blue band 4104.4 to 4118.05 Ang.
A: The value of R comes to 1.21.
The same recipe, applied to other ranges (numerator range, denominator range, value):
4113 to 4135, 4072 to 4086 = 1.03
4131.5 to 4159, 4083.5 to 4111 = 1.29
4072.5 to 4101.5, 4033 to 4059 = 0.85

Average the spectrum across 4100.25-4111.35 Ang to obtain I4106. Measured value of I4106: 30.1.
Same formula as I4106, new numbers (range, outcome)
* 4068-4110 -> 36.2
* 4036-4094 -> 41.9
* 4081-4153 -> 38.9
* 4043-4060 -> 43.3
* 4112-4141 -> 41.8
